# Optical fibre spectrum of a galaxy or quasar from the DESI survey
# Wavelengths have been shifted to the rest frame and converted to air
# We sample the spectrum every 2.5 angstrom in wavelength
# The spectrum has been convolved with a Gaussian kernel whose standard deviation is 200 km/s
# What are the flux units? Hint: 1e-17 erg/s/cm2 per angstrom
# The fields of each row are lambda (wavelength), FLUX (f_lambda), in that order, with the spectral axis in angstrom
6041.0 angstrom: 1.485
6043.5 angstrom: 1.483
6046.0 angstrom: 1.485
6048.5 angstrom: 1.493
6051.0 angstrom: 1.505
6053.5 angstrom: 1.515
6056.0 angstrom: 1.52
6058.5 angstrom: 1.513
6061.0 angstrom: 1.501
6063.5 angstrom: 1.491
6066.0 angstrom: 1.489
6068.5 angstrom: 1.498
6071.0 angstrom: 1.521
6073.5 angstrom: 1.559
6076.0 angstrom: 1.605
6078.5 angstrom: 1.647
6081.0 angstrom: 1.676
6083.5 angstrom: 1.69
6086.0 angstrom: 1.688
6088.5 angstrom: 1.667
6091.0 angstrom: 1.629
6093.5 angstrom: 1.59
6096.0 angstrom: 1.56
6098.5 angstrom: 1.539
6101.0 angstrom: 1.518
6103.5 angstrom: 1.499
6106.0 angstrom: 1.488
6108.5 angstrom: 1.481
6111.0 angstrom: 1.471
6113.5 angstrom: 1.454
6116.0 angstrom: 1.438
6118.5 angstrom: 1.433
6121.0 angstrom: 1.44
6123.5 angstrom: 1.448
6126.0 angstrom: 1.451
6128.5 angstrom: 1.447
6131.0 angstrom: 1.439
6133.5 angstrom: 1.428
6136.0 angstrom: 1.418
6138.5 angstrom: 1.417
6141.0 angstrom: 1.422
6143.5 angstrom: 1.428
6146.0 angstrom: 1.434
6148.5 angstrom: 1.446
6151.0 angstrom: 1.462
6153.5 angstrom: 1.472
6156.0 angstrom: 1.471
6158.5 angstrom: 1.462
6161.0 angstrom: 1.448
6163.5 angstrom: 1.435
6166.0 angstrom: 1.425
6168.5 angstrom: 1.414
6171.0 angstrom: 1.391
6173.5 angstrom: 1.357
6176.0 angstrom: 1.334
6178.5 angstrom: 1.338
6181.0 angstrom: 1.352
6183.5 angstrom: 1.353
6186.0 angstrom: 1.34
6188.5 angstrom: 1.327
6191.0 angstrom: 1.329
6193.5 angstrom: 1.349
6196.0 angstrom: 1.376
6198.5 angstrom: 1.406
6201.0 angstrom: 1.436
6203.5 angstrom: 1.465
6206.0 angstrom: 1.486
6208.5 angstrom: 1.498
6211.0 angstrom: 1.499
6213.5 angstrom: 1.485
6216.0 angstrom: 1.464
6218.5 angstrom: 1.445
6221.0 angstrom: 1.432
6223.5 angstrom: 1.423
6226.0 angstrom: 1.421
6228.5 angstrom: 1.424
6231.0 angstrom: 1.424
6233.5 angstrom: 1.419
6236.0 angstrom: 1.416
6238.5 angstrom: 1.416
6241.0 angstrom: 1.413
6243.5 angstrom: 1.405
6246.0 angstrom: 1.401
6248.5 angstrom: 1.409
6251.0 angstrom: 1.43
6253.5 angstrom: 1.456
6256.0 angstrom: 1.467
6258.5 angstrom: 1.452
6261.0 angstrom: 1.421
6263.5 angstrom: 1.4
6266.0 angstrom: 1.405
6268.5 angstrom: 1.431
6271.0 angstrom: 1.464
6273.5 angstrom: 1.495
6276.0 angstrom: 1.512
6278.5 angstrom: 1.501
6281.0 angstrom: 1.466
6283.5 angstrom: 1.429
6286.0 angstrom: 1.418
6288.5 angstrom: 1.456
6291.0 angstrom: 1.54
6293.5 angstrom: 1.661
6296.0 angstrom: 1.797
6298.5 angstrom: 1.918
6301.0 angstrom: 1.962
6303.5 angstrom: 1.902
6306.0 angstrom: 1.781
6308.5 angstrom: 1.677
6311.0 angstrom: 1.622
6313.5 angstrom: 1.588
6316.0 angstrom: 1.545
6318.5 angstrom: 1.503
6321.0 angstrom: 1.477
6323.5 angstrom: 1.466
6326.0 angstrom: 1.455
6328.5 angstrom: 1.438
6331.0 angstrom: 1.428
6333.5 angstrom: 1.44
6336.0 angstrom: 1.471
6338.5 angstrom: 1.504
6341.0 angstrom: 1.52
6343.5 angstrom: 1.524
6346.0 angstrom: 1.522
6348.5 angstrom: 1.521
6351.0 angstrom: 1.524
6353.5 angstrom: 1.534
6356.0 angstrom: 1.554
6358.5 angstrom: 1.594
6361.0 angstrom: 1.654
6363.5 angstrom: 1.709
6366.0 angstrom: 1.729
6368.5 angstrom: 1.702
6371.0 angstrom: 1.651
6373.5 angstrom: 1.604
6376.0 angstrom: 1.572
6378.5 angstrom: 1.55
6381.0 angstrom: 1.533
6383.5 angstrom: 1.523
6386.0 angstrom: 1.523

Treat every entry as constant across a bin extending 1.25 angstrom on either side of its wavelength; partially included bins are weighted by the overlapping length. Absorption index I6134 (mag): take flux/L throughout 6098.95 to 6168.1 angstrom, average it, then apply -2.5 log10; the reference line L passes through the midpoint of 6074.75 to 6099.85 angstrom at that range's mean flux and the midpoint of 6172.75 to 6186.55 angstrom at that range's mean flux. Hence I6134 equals 0.02 mag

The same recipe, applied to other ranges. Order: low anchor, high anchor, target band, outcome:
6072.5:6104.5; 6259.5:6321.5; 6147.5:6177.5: 0.12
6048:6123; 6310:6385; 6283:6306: -0.10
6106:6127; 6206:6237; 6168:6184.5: 0.07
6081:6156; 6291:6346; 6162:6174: 0.08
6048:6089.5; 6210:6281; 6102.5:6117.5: 0.05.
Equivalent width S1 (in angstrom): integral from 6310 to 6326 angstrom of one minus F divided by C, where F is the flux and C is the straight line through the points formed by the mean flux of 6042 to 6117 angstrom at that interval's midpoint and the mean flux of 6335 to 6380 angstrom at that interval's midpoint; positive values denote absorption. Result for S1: 0.49 angstrom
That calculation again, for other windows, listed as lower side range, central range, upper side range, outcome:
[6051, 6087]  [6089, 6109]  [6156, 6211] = -0.3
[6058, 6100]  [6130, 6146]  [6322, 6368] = 1.5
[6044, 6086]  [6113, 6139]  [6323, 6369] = 1.8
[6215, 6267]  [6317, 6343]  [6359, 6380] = 1.7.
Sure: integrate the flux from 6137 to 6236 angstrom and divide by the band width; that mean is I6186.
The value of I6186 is 1.42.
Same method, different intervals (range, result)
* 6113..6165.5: 1.44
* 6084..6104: 1.59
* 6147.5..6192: 1.4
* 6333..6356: 1.51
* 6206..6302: 1.48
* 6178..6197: 1.35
